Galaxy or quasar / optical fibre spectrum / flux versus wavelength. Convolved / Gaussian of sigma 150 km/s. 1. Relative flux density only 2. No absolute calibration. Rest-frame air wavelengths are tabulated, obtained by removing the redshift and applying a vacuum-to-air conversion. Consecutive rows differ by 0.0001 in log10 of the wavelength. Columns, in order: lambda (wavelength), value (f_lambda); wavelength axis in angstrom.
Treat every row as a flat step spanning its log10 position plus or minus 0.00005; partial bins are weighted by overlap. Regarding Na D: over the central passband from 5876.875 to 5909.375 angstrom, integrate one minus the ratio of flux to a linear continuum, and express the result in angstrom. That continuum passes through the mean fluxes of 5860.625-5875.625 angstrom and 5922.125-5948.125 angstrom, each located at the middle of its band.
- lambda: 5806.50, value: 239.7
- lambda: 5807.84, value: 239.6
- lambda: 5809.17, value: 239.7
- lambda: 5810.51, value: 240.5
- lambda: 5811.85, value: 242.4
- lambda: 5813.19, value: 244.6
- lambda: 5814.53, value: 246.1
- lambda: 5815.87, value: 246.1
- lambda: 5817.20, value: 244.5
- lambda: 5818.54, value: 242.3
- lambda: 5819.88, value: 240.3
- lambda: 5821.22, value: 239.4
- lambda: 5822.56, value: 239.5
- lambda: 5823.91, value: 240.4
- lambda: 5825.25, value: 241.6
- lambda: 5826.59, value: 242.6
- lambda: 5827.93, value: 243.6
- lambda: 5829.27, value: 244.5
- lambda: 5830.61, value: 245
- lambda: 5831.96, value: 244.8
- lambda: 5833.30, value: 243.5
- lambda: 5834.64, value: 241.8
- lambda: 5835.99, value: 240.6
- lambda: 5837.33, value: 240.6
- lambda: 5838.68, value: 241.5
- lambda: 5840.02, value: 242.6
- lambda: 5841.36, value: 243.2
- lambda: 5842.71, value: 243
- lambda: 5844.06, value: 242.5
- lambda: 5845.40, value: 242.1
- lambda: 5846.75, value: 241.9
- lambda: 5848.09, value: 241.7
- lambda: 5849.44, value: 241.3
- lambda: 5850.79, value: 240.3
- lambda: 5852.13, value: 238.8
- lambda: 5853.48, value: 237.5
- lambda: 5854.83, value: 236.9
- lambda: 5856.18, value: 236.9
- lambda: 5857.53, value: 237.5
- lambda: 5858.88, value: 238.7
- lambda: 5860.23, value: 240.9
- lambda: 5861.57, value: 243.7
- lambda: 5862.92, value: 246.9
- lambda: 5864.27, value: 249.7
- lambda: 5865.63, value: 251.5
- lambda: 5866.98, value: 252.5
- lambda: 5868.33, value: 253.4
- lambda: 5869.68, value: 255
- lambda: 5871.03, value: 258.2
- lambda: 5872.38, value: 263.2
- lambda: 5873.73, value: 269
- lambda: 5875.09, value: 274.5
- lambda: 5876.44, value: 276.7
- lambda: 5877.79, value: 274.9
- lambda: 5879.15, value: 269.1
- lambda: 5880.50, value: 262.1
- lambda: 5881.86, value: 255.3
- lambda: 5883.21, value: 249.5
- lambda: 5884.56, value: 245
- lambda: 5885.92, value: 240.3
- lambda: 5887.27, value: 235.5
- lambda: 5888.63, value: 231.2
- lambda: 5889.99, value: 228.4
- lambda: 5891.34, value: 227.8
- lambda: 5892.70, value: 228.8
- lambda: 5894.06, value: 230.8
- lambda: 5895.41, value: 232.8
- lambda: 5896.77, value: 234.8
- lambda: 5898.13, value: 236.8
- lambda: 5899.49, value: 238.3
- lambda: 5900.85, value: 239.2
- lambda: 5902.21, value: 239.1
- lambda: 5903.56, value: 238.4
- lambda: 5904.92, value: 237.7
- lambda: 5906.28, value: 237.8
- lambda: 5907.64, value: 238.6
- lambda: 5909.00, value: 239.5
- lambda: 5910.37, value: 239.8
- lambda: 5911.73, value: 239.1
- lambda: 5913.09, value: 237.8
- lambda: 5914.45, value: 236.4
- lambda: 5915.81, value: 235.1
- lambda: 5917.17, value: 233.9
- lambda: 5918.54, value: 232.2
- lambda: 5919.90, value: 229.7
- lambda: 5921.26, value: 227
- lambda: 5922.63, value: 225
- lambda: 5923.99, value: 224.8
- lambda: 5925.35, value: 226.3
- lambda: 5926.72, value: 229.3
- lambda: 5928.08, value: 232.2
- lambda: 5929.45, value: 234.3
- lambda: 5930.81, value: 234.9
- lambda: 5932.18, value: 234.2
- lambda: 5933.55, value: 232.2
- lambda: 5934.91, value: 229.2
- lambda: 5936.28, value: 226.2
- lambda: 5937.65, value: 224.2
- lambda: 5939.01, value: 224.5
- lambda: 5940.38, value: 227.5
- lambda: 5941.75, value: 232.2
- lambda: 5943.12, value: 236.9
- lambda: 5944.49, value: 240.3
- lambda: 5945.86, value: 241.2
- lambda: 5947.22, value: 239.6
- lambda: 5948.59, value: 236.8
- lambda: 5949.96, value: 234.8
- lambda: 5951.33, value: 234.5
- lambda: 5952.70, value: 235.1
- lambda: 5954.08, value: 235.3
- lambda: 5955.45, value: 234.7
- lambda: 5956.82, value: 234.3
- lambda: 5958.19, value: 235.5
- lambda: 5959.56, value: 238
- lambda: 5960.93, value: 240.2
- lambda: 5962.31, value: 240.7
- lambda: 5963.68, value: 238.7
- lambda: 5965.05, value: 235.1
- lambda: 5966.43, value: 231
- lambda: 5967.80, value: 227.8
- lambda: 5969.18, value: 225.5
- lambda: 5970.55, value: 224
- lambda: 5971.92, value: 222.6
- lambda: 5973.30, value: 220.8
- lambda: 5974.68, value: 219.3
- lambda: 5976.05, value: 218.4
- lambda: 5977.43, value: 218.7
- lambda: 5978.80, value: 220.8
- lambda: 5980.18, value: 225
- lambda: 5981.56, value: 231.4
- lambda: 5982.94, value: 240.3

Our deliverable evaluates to 0.7 angstrom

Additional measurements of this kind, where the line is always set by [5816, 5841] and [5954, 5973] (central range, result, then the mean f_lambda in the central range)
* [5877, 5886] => -0.7 angstrom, 258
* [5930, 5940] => 0.2 angstrom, 229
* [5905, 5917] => -0.1 angstrom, 238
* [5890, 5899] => 0.2 angstrom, 232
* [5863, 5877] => -1.2 angstrom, 260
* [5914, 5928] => 0.3 angstrom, 230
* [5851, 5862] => 0.1 angstrom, 239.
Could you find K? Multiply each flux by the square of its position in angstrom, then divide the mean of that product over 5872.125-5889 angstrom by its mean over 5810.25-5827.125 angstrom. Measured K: 1.09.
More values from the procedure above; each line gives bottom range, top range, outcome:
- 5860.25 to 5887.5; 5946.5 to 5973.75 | 0.94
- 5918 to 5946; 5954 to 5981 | 1.01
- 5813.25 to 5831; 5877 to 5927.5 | 1.01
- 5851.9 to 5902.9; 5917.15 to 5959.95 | 0.96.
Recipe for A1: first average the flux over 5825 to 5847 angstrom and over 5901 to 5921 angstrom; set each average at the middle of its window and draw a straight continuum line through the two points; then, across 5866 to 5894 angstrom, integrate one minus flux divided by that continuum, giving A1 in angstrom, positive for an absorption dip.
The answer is -1.50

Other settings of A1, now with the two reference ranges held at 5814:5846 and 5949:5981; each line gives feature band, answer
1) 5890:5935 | 0.23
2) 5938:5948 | -0.09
